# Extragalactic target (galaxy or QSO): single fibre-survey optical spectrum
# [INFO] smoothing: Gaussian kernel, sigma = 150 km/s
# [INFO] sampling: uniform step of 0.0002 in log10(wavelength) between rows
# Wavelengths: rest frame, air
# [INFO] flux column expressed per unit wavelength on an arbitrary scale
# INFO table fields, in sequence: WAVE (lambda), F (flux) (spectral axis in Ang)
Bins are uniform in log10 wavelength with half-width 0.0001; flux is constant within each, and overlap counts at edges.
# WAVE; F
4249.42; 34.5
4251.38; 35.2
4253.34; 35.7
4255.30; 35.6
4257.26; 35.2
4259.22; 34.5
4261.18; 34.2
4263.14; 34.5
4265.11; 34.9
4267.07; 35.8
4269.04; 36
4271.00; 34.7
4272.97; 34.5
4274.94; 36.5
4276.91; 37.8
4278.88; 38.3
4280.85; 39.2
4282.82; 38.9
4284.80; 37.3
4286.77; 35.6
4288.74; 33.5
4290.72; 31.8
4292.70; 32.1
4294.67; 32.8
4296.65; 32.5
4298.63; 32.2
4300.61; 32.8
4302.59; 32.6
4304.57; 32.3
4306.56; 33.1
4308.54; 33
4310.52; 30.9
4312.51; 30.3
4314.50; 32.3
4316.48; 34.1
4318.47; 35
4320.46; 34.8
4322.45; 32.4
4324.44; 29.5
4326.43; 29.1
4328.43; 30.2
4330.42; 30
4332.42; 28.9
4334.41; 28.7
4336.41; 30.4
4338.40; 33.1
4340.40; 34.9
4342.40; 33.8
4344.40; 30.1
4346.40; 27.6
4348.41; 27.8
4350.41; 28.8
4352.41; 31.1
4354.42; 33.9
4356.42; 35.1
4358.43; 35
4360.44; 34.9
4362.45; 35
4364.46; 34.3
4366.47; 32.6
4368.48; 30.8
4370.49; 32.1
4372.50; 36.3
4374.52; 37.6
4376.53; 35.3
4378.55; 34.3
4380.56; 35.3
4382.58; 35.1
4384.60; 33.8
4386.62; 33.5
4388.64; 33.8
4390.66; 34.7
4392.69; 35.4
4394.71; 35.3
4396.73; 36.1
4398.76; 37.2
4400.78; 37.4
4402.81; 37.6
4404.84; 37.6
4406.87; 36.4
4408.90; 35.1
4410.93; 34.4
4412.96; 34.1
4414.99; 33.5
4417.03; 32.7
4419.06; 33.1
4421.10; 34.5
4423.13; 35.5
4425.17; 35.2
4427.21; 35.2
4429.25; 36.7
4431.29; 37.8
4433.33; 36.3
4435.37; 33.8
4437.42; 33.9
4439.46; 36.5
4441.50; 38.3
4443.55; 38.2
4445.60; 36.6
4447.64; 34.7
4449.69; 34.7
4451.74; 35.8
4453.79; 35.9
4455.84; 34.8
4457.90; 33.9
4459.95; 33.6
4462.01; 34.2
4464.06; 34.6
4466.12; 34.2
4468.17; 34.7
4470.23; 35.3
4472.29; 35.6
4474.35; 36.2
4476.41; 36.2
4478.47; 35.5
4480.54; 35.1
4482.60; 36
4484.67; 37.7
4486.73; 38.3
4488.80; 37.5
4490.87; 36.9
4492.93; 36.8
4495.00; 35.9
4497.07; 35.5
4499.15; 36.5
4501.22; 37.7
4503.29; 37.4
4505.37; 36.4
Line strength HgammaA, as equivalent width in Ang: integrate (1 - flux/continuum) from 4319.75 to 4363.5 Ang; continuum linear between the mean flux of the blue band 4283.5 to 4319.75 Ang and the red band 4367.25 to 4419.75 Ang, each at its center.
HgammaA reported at 2.99 Ang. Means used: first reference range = 33.1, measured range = 31.6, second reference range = 34.9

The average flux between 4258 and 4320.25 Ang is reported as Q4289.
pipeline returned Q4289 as 34.3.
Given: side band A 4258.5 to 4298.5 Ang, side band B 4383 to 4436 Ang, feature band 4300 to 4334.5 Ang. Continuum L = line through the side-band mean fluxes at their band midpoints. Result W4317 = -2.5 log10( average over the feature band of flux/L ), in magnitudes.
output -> 0.113 mag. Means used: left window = 35.2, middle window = 31.7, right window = 35.3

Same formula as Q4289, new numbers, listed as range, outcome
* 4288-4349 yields 31.7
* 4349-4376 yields 33.6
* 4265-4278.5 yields 35.9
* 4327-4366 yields 31.7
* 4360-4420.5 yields 34.8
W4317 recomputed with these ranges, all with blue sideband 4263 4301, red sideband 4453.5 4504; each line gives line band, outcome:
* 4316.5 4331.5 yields 0.12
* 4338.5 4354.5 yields 0.15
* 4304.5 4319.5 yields 0.08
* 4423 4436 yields -0.01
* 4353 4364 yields 0.02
